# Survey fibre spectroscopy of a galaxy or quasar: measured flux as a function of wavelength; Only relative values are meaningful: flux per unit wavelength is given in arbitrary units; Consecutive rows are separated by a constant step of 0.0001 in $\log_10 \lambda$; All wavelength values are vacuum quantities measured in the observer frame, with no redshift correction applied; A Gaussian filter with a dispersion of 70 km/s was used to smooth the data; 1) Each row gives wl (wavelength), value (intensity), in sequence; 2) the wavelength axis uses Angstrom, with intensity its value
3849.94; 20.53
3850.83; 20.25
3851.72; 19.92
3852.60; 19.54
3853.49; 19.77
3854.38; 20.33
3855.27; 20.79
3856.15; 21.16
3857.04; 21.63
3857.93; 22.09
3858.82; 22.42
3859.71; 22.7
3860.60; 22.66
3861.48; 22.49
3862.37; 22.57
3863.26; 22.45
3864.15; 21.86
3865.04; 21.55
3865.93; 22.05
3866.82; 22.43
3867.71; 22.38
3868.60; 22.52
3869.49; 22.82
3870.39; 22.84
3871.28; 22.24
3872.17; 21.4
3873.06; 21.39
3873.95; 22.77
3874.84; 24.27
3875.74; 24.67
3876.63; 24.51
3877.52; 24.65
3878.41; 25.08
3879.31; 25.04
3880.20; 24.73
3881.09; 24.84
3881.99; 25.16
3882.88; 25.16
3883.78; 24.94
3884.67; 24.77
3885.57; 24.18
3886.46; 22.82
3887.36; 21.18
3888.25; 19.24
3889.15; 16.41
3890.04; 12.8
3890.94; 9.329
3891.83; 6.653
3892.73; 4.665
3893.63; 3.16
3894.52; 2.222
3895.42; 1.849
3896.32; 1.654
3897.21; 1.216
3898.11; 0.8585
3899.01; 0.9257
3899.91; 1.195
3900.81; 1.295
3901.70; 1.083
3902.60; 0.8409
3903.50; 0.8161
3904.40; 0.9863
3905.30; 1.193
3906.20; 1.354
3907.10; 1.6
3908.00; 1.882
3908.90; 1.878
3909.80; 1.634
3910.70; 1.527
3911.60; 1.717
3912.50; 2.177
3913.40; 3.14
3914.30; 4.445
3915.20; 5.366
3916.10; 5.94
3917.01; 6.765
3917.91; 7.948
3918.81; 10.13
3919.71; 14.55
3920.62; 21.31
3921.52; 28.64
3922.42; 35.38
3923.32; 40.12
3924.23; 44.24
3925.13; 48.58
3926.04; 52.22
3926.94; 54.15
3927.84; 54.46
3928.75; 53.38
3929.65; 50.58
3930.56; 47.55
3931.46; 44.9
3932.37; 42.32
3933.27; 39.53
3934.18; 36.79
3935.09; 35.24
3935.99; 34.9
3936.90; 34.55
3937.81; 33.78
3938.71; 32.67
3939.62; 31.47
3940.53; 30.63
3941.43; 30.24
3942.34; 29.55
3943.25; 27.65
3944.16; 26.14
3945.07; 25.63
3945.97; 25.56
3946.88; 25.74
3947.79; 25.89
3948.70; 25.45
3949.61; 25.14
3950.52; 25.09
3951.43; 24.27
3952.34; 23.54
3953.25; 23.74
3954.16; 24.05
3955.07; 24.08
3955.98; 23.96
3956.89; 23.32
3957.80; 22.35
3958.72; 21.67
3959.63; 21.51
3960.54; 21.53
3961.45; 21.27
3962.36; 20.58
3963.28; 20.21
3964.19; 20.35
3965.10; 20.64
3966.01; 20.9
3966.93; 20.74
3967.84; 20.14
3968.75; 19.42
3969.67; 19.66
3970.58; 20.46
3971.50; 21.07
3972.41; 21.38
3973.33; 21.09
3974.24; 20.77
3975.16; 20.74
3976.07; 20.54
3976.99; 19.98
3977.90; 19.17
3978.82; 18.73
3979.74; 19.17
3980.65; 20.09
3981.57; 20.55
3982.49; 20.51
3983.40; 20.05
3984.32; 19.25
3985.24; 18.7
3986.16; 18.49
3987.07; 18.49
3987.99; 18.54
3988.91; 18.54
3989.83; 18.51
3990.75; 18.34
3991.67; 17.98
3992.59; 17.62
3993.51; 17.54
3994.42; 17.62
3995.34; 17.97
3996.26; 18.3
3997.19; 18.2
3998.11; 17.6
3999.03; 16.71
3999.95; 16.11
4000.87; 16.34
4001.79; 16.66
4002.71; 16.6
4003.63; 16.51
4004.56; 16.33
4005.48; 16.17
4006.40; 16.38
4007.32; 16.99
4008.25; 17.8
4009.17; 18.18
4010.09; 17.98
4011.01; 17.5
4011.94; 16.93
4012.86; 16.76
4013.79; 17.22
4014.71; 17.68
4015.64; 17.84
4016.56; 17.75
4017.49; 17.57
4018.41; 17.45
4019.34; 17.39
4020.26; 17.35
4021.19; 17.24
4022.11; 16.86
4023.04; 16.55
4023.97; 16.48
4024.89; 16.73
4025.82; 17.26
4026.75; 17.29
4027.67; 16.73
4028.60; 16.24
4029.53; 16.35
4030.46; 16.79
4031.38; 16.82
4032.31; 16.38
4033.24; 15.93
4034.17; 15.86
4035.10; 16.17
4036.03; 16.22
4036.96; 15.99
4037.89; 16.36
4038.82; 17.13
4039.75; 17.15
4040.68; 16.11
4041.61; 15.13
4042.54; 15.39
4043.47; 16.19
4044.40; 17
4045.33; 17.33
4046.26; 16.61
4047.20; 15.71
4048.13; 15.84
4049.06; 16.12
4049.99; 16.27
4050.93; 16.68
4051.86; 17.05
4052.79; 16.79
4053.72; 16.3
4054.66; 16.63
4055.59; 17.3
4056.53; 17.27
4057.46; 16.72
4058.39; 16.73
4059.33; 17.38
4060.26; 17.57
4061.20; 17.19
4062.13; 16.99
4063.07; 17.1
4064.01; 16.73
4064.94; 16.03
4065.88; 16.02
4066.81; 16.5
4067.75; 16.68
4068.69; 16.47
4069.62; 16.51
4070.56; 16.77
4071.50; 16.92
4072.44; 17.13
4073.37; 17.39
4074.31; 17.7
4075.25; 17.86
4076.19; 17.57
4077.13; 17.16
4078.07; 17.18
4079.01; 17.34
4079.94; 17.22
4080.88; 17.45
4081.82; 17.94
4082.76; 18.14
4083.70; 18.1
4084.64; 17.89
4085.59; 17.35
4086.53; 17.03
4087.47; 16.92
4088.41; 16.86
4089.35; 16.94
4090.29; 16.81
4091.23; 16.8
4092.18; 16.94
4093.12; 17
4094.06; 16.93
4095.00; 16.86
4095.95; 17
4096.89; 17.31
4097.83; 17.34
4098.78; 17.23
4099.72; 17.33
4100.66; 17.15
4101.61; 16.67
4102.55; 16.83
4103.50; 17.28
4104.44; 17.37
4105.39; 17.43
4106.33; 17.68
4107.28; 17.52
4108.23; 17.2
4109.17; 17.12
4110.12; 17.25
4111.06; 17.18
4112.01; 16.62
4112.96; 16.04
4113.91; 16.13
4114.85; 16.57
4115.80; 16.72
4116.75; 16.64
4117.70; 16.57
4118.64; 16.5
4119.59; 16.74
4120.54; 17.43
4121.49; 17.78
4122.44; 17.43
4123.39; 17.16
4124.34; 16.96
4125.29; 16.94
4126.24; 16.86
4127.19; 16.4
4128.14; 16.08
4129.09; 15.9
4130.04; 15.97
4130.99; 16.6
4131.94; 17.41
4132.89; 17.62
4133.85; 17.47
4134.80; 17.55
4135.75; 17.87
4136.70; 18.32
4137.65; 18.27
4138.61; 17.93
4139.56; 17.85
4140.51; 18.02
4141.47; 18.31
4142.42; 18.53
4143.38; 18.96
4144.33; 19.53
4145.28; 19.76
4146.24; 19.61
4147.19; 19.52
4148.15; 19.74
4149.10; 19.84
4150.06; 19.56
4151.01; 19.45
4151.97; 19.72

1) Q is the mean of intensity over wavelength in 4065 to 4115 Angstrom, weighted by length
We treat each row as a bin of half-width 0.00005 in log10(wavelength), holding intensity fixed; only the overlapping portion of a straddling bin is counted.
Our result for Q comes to 17.1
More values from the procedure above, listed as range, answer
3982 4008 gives 17.8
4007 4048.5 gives 16.8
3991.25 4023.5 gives 17.2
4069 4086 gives 17.4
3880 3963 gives 20.6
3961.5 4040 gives 18.1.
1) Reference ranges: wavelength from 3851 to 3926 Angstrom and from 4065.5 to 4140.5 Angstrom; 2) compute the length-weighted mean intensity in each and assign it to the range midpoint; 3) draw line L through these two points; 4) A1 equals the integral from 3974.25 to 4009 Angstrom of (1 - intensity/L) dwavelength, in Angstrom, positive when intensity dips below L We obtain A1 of -3.6 Angstrom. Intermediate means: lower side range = 16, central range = 18.2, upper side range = 17.1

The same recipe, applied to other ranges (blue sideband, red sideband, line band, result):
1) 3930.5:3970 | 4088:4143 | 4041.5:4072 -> 5.9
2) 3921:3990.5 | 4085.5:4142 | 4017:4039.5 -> 5.9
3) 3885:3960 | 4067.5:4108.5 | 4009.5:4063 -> 4.1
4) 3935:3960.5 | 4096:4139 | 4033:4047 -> 3.4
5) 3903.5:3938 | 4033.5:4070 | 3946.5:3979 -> -0.9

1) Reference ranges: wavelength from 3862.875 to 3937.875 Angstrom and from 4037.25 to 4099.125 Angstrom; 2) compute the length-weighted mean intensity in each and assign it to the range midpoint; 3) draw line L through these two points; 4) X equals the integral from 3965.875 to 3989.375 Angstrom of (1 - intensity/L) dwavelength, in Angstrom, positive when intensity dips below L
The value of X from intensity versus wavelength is -1.96 Angstrom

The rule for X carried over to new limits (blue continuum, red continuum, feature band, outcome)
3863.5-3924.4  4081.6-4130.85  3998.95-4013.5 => -1.19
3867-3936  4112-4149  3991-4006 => 1.01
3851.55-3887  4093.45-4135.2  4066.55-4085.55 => 0.61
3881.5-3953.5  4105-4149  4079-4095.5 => 0.71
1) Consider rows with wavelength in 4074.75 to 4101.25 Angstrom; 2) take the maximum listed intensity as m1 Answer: 18.14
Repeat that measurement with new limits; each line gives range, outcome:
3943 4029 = 27.65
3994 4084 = 18.3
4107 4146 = 19.76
